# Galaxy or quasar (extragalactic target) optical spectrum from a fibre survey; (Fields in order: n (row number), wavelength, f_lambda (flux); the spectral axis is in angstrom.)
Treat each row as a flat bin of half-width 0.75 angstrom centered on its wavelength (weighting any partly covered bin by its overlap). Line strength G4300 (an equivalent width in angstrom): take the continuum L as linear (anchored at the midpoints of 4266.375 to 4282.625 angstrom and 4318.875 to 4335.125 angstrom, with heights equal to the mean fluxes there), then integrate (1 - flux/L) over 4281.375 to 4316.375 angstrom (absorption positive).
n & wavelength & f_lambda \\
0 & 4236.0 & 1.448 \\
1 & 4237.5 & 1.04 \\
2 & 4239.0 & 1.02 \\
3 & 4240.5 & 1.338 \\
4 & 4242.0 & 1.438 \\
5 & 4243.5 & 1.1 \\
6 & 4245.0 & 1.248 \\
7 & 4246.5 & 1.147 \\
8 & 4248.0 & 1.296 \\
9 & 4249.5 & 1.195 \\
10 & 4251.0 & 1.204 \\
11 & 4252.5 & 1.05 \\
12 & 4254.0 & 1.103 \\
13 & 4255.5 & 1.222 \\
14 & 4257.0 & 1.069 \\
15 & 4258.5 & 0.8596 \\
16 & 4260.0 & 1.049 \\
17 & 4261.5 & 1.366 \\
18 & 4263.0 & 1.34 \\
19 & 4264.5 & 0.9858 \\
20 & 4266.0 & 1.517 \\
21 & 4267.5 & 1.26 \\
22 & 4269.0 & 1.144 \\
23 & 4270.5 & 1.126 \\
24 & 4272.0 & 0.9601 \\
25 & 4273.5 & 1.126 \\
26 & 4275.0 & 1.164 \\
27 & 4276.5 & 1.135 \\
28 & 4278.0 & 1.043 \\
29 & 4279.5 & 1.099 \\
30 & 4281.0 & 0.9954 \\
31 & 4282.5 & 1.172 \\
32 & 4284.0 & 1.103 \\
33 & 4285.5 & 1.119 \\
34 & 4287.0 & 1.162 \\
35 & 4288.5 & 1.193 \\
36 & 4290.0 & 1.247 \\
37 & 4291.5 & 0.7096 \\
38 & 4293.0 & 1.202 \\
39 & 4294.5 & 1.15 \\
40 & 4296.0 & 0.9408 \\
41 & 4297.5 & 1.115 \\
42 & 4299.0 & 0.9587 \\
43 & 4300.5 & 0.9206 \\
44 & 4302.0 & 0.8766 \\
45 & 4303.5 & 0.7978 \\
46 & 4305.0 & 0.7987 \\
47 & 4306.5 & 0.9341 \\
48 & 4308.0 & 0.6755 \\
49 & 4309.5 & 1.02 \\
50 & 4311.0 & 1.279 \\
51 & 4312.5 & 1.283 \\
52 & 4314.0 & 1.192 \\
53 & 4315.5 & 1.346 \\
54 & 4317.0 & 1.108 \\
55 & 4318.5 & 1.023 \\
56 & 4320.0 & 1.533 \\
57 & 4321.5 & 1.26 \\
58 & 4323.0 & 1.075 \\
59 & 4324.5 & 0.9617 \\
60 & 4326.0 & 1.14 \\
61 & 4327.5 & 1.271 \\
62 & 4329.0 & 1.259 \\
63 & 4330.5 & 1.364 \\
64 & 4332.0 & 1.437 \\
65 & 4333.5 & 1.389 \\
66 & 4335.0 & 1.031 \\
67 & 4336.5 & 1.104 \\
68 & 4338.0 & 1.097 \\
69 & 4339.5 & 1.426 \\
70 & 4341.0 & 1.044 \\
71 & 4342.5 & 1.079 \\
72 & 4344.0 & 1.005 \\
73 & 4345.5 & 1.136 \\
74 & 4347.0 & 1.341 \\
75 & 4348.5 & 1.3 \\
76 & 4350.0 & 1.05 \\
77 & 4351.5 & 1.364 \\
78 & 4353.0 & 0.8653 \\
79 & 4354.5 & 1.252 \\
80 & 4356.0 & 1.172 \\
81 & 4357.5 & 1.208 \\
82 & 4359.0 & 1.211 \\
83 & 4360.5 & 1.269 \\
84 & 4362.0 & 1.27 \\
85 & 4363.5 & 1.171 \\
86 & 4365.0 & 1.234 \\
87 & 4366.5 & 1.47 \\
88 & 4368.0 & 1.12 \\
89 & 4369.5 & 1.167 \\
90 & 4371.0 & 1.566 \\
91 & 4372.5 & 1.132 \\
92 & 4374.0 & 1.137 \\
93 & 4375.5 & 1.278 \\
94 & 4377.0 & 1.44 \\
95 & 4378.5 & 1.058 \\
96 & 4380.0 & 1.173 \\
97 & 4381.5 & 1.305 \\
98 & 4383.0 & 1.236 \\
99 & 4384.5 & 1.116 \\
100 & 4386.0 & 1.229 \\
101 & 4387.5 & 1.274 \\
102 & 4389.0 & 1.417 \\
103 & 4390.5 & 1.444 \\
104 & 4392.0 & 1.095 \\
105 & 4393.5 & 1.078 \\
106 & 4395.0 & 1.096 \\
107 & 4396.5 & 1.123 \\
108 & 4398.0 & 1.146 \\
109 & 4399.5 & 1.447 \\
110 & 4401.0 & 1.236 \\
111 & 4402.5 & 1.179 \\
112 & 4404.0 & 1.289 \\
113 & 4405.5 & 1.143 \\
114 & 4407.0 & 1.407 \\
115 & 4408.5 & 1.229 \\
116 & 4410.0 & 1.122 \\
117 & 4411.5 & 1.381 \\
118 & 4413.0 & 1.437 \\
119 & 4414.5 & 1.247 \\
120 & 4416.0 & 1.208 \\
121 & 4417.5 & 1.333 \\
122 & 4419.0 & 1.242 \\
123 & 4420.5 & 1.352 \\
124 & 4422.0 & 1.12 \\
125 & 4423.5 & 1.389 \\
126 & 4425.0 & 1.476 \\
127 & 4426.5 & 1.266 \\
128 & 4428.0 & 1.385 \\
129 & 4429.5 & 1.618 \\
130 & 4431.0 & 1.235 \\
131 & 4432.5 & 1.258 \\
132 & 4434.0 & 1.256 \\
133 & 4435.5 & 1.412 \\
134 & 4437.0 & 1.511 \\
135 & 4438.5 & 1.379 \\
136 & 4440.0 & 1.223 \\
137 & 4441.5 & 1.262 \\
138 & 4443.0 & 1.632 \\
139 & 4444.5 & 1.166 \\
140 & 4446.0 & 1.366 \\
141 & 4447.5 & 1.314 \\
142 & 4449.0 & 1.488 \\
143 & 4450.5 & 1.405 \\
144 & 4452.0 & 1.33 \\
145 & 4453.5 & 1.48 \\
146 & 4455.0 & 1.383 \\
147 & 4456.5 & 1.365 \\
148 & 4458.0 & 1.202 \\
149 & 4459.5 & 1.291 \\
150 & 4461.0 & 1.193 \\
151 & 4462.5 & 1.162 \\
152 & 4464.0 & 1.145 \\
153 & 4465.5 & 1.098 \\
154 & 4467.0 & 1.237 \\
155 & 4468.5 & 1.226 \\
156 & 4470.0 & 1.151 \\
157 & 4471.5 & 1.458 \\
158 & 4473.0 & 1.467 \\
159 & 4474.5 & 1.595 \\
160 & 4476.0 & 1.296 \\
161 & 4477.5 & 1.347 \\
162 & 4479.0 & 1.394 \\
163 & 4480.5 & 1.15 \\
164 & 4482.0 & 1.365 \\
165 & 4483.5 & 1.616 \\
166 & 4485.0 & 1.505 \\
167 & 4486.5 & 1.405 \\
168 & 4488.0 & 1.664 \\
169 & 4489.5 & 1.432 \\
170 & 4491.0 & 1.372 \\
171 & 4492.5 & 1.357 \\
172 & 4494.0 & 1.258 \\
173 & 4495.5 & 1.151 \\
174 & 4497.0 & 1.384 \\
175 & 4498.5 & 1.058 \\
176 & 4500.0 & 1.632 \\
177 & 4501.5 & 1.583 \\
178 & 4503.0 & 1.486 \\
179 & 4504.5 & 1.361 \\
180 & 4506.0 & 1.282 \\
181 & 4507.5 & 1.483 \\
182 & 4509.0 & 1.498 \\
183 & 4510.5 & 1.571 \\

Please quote 3.8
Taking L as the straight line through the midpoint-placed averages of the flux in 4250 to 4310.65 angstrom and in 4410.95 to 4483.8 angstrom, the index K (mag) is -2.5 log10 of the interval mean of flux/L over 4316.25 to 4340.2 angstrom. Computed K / -0.06 mag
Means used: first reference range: 1.07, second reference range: 1.33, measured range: 1.22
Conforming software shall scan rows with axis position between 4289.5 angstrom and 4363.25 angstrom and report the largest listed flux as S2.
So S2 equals 1.533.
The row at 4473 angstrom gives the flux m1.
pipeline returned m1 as 1.467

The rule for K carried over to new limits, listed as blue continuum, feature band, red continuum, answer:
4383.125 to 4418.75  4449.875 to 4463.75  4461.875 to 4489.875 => 0.02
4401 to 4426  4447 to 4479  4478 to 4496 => 0.03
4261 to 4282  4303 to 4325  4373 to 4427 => 0.10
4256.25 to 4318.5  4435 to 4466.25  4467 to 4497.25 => 0.00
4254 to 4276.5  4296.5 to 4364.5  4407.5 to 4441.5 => 0.07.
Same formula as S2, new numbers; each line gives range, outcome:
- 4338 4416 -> 1.566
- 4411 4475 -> 1.632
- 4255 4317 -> 1.517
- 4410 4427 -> 1.476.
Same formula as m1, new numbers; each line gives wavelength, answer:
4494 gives 1.258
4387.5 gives 1.274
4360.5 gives 1.269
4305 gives 0.7987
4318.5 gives 1.023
